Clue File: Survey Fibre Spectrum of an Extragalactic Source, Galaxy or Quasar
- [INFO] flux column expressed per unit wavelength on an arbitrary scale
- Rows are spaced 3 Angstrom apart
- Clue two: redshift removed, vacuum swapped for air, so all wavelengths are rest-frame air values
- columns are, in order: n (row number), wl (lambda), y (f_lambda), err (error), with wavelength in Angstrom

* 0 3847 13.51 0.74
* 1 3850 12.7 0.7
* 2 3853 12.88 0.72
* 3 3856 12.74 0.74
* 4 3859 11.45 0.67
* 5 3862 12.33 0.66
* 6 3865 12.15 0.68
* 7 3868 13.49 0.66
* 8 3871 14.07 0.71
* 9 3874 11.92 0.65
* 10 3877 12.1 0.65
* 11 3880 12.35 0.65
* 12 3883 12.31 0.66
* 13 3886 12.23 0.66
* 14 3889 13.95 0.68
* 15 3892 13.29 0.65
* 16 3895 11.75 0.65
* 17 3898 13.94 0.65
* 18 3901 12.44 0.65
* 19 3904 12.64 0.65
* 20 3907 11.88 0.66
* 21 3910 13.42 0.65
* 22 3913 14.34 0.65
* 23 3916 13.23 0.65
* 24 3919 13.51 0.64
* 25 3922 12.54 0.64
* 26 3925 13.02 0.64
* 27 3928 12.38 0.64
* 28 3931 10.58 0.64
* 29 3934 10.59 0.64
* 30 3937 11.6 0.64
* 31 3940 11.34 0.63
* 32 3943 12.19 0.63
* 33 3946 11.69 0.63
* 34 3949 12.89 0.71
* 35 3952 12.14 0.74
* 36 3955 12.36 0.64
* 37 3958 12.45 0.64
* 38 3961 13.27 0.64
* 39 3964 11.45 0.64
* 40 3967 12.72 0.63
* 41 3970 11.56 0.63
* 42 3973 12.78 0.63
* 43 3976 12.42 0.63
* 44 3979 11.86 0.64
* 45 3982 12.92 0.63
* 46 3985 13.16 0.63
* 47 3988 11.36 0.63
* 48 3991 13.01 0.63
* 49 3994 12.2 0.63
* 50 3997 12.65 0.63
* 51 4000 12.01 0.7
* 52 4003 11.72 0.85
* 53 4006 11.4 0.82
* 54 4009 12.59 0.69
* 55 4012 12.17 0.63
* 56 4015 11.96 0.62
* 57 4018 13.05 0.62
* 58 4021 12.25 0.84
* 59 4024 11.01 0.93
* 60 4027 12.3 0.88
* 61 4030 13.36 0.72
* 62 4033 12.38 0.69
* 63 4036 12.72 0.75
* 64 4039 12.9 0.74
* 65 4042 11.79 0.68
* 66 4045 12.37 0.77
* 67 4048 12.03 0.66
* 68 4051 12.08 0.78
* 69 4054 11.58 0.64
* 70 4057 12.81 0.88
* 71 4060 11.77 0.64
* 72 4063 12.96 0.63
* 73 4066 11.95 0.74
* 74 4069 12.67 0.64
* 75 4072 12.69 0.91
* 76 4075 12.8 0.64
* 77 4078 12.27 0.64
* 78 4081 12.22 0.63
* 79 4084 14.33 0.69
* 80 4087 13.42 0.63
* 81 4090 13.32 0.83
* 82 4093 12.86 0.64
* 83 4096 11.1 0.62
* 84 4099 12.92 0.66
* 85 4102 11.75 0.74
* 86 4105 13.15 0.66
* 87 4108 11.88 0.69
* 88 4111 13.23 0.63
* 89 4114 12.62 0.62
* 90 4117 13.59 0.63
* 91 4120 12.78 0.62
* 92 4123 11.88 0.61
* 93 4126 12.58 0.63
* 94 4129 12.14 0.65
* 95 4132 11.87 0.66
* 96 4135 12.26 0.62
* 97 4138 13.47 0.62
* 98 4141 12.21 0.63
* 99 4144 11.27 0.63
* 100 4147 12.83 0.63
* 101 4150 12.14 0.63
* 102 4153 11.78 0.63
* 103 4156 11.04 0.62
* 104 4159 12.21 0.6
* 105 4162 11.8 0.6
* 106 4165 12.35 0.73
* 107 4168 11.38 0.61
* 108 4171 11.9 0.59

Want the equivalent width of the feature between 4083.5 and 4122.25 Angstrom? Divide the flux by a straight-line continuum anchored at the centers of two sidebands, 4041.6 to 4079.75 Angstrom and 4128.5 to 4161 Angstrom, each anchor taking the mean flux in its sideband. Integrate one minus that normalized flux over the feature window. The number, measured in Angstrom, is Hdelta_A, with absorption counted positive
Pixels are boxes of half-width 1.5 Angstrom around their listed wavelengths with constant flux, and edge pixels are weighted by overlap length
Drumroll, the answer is -1.8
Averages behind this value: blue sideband 12.3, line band 12.8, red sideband 12.1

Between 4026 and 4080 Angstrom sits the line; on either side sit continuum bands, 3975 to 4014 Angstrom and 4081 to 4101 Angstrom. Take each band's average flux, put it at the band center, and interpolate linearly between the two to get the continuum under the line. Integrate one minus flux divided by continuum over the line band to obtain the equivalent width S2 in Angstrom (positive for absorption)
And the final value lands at 1.0 Angstrom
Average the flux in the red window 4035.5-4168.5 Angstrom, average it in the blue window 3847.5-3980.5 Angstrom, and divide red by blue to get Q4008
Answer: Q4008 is 0.99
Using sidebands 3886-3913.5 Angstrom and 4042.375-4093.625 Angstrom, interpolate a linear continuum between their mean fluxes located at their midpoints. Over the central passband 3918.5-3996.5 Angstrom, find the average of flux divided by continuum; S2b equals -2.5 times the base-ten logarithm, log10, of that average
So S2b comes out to 0.05 mag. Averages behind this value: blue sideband 13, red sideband 12.6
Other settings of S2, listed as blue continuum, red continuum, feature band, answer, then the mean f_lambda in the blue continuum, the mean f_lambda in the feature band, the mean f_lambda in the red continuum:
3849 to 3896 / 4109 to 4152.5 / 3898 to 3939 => 0.2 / 12.6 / 12.5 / 12.5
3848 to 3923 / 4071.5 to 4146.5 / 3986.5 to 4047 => 2.0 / 12.8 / 12.3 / 12.6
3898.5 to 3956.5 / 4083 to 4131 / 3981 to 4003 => 0.1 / 12.4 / 12.4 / 12.7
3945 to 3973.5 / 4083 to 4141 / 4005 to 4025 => 0.6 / 12.3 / 12.1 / 12.7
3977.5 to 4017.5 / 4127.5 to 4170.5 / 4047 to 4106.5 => -1.9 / 12.3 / 12.5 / 12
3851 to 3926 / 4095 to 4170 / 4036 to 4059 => 0.4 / 12.8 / 12.2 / 12.3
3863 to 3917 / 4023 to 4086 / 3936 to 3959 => 1.1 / 12.9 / 12.1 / 12.4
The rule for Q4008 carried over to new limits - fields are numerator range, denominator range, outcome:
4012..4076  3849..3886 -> 0.99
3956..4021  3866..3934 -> 0.97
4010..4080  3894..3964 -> 0.99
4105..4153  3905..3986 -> 1.01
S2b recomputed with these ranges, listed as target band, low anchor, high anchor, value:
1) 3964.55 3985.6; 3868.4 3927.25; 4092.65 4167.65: 0.02 mag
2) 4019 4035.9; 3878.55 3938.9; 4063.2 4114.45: 0.03 mag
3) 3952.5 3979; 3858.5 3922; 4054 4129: 0.03 mag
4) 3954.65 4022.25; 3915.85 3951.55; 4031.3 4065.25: -0.01 mag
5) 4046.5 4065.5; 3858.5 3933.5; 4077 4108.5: 0.04 mag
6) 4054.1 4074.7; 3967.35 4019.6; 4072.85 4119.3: 0.02 mag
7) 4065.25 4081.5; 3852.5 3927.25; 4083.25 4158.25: 0.01 mag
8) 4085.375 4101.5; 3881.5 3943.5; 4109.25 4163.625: -0.03 mag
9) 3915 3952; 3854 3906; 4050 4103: 0.04 mag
